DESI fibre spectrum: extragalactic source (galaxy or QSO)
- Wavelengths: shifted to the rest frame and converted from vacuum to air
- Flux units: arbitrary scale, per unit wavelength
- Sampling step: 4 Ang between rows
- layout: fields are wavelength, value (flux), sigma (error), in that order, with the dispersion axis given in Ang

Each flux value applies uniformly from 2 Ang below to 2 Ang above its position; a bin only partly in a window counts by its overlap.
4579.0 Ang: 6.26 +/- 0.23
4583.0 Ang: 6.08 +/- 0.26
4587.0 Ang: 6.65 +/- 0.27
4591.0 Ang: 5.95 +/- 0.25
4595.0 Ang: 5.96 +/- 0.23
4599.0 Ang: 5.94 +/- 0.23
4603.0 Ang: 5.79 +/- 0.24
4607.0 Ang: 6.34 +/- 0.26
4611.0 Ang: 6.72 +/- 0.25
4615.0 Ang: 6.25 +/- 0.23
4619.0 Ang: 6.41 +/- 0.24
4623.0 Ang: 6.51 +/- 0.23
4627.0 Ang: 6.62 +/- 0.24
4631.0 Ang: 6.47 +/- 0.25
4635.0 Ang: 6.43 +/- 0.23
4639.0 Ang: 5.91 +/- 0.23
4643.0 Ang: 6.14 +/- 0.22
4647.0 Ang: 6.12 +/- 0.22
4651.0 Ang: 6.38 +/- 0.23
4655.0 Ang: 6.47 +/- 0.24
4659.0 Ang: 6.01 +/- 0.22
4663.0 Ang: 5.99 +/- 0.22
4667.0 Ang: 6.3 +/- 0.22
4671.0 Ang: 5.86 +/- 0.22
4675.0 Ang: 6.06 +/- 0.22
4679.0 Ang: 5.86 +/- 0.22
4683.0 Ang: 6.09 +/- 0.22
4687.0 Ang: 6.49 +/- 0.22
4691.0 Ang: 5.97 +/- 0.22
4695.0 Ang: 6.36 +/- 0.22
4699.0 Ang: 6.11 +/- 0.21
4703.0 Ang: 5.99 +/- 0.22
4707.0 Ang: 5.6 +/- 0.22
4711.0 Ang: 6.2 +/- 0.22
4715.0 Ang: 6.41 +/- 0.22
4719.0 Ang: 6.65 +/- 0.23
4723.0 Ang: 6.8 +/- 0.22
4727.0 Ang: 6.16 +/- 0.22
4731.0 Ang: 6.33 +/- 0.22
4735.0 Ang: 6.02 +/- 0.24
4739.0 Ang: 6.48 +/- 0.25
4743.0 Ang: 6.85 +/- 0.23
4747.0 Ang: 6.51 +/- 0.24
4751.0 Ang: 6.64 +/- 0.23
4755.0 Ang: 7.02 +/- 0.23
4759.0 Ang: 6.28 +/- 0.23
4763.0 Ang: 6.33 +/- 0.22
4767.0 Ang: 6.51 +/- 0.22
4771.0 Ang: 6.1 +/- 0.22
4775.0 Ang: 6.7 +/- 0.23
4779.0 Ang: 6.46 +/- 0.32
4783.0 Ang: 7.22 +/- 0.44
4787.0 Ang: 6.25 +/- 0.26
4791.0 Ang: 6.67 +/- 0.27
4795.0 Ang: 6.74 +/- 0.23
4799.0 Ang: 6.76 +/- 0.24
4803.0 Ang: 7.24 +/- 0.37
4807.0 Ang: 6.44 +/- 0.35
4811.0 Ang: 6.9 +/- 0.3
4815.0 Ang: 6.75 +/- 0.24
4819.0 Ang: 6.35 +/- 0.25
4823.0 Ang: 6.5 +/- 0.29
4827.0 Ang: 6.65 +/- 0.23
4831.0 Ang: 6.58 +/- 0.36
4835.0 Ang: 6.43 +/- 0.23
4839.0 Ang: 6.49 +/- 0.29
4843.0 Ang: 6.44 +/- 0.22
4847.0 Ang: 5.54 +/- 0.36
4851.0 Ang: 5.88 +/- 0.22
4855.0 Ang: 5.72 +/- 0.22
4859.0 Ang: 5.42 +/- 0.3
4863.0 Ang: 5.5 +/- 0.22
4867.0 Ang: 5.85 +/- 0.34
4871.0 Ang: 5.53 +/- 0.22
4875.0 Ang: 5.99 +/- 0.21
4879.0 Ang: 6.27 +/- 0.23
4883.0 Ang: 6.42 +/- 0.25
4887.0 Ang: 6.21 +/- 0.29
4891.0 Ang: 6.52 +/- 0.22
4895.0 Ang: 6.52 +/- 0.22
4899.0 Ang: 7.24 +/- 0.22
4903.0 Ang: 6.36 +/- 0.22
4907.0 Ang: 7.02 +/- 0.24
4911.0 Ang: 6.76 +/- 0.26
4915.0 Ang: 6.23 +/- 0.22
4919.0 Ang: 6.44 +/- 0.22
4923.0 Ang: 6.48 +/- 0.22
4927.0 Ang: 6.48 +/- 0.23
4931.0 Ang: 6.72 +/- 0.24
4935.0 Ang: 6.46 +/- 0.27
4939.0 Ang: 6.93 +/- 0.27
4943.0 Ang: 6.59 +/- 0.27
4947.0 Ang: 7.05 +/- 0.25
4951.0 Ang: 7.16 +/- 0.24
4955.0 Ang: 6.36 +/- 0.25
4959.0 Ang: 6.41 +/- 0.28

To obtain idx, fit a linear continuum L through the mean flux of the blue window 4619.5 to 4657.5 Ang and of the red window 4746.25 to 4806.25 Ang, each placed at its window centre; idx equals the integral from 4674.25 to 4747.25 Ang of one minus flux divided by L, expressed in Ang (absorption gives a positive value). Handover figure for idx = 2.6 Ang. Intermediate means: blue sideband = 6.34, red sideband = 6.63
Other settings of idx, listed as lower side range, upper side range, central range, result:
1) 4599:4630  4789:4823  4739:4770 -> 0.24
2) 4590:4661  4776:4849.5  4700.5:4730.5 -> 0.69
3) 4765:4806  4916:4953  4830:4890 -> 5.91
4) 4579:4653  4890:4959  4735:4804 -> -1.57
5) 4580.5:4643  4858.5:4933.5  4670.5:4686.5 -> 0.65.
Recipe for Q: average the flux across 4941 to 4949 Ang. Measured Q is 6.82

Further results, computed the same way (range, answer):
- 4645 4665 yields 6.19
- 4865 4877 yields 5.79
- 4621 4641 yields 6.39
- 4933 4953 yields 6.84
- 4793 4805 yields 6.91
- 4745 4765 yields 6.56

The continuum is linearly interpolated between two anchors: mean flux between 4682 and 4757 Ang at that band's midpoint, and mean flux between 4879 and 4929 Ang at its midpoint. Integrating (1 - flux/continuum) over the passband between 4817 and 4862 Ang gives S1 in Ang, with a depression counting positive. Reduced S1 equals 2.2 Ang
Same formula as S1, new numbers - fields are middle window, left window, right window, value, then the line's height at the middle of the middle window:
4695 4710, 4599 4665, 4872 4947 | 0.9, 6.34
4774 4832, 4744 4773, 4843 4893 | -3.9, 6.26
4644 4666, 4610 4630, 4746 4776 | 1.0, 6.49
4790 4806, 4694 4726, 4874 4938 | -1.2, 6.38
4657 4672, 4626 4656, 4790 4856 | 0.6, 6.33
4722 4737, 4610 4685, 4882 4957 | 0.1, 6.36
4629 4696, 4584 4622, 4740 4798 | 2.0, 6.36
